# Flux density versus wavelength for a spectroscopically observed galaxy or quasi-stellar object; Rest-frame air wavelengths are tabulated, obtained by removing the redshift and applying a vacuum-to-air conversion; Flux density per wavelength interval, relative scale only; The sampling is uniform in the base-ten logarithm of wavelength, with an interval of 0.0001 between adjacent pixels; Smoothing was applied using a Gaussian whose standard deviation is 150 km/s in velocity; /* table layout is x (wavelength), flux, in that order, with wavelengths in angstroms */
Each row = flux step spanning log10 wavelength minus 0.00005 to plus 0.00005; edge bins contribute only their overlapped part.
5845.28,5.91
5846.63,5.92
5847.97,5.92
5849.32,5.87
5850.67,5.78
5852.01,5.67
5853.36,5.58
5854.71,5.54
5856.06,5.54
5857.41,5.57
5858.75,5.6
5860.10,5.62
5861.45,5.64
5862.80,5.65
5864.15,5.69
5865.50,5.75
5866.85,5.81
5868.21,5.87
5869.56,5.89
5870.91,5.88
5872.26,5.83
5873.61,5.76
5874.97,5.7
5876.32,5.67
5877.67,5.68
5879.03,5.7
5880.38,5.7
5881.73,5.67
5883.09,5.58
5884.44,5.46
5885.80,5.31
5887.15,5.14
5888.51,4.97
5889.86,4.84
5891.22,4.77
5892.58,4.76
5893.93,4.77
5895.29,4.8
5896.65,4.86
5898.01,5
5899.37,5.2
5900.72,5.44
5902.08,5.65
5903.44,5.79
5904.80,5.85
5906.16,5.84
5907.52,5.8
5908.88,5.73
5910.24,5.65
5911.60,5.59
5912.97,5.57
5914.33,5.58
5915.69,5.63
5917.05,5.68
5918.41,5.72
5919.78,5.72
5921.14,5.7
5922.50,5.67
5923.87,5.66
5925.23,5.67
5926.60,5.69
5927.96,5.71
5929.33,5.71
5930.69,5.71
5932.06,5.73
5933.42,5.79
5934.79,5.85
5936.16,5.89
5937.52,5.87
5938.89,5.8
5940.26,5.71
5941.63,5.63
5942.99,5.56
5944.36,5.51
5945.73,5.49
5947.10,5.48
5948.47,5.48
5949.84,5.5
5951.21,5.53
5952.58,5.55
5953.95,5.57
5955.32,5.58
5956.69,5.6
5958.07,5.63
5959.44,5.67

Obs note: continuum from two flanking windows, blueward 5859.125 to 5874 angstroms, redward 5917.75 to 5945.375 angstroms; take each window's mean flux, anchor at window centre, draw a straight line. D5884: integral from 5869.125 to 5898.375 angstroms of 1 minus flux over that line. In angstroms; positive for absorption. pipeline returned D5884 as 2.02 angstroms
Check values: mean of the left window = 5.76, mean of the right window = 5.71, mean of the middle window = 5.35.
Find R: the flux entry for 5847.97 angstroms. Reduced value 5.92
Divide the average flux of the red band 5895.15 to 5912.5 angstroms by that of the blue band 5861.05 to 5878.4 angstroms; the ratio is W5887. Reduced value 1.0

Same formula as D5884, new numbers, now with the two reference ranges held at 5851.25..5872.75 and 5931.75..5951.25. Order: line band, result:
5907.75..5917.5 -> 0.06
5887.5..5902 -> 1.80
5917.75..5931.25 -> -0.07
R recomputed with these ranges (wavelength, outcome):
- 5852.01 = 5.67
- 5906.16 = 5.84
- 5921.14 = 5.7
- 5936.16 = 5.89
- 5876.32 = 5.67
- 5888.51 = 4.97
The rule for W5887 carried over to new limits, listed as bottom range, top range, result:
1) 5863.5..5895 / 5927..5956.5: 1.03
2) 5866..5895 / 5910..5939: 1.05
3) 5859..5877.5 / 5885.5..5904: 0.89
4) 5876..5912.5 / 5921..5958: 1.05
